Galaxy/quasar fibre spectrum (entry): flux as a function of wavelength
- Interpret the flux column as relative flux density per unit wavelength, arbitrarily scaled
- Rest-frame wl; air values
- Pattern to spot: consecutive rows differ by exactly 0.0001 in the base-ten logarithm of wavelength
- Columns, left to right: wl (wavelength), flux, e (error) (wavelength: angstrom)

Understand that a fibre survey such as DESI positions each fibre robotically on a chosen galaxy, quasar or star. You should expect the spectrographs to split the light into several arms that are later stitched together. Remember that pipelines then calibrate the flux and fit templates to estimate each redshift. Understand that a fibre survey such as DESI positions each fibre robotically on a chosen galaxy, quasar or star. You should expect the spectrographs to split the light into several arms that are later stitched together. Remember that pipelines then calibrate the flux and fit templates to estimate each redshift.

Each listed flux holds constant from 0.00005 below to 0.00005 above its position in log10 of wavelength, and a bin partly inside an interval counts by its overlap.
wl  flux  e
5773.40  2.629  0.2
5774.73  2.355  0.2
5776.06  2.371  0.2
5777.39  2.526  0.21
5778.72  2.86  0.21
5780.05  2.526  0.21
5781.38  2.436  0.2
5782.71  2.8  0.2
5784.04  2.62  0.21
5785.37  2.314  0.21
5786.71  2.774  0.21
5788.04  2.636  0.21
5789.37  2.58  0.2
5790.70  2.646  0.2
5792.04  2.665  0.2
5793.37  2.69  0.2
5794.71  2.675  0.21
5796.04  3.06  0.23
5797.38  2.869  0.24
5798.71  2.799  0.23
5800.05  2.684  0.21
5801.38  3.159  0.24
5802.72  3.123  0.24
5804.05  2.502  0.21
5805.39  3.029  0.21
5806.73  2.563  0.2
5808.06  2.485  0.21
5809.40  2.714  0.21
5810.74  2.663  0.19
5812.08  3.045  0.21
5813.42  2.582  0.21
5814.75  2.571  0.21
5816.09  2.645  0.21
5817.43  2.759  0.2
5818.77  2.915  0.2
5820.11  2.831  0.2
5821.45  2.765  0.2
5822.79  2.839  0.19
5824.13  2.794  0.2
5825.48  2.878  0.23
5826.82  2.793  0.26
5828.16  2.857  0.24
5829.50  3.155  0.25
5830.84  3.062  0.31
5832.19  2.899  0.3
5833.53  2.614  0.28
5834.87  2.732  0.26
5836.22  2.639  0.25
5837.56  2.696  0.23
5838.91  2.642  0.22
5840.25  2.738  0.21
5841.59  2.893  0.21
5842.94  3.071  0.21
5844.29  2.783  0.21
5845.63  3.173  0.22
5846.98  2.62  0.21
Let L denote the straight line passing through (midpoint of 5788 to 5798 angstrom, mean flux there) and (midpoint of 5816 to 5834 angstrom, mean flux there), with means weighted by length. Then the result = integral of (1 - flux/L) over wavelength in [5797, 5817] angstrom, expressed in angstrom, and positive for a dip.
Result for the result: 0.16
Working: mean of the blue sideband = 2.73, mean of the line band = 2.76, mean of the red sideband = 2.85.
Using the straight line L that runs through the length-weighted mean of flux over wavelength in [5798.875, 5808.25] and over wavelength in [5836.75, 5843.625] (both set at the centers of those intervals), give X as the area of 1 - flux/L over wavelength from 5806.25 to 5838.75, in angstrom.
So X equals 0.4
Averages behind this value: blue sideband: 2.81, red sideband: 2.8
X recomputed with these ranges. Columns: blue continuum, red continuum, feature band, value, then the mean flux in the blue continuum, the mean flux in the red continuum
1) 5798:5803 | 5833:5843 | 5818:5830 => -0.2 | 2.93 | 2.74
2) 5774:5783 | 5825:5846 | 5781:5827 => -1.1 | 2.54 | 2.85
